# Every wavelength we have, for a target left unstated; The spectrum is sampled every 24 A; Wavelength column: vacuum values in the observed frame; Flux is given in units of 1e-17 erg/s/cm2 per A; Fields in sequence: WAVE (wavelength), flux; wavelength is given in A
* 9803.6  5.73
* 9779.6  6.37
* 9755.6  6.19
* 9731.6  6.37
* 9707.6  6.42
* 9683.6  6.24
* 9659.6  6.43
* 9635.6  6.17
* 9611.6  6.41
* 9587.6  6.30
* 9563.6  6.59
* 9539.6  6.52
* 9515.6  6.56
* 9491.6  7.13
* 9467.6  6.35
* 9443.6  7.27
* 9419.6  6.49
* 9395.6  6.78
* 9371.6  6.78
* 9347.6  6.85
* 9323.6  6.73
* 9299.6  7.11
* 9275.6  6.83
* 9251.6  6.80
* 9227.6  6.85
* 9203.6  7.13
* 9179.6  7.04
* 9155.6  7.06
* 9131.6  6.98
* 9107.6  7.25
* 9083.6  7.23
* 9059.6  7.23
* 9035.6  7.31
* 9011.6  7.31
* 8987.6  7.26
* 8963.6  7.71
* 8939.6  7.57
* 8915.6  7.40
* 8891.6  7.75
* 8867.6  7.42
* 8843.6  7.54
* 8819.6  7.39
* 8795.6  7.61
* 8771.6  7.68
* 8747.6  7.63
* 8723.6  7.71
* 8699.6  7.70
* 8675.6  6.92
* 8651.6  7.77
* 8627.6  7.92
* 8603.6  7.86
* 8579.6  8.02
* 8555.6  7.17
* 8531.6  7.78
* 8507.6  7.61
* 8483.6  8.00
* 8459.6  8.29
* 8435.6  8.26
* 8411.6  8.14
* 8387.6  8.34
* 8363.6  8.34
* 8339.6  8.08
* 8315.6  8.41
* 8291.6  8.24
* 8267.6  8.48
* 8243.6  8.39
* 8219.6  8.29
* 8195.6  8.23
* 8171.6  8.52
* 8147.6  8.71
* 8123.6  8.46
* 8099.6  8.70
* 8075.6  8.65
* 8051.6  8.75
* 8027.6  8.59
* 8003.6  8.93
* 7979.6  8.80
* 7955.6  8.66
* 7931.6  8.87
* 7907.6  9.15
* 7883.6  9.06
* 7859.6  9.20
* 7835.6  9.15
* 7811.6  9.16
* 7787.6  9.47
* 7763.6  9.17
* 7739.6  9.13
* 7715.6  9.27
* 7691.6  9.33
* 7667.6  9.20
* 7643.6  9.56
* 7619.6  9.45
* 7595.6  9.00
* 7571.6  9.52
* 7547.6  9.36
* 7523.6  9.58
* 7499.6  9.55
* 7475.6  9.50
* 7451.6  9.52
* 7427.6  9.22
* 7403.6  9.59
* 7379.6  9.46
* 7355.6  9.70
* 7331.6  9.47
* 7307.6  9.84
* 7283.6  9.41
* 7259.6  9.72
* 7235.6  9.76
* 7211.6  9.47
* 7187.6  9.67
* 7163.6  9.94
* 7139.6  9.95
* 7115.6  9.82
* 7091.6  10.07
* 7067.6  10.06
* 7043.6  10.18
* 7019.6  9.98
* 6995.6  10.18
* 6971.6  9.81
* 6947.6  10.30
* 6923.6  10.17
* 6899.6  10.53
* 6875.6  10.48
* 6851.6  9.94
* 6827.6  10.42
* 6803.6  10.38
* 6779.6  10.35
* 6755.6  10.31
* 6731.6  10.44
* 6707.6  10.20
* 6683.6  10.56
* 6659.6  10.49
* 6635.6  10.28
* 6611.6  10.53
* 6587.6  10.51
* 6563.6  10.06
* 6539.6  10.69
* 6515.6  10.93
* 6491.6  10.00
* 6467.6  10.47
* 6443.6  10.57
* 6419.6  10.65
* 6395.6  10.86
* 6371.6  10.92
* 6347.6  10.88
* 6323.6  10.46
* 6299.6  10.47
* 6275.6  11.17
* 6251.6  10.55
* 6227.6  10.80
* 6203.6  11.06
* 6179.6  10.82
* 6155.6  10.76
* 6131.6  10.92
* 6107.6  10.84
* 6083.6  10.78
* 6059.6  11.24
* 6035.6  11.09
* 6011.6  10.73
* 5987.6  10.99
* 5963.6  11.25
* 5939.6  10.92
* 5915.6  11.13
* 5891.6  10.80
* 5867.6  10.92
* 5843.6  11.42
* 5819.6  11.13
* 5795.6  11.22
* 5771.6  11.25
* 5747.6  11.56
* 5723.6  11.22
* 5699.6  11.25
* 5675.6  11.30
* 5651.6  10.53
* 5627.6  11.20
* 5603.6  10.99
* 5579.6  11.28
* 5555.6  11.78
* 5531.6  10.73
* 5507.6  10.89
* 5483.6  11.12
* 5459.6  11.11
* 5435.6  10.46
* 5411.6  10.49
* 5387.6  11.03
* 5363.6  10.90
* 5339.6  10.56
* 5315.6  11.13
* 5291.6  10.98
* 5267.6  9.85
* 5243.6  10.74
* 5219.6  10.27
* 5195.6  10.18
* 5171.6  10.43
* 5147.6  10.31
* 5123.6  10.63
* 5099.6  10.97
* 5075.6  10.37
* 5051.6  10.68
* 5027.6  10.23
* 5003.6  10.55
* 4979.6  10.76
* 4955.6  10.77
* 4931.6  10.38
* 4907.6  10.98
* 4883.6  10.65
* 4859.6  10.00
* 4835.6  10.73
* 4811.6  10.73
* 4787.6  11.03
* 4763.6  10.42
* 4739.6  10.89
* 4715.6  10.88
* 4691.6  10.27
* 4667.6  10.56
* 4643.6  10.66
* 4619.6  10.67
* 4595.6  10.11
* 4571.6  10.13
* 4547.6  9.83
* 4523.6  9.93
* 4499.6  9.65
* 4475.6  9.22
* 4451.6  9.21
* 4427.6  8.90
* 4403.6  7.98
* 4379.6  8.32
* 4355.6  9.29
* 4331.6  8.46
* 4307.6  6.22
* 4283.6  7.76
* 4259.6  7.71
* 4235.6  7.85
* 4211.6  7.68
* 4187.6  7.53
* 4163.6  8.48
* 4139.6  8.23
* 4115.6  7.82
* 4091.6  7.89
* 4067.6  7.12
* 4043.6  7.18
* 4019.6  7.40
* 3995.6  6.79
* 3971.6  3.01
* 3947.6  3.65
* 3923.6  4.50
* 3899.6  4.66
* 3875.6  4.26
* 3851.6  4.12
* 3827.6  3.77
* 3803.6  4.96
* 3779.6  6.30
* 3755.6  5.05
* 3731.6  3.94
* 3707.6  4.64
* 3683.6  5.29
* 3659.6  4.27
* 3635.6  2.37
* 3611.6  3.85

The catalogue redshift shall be 0.000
